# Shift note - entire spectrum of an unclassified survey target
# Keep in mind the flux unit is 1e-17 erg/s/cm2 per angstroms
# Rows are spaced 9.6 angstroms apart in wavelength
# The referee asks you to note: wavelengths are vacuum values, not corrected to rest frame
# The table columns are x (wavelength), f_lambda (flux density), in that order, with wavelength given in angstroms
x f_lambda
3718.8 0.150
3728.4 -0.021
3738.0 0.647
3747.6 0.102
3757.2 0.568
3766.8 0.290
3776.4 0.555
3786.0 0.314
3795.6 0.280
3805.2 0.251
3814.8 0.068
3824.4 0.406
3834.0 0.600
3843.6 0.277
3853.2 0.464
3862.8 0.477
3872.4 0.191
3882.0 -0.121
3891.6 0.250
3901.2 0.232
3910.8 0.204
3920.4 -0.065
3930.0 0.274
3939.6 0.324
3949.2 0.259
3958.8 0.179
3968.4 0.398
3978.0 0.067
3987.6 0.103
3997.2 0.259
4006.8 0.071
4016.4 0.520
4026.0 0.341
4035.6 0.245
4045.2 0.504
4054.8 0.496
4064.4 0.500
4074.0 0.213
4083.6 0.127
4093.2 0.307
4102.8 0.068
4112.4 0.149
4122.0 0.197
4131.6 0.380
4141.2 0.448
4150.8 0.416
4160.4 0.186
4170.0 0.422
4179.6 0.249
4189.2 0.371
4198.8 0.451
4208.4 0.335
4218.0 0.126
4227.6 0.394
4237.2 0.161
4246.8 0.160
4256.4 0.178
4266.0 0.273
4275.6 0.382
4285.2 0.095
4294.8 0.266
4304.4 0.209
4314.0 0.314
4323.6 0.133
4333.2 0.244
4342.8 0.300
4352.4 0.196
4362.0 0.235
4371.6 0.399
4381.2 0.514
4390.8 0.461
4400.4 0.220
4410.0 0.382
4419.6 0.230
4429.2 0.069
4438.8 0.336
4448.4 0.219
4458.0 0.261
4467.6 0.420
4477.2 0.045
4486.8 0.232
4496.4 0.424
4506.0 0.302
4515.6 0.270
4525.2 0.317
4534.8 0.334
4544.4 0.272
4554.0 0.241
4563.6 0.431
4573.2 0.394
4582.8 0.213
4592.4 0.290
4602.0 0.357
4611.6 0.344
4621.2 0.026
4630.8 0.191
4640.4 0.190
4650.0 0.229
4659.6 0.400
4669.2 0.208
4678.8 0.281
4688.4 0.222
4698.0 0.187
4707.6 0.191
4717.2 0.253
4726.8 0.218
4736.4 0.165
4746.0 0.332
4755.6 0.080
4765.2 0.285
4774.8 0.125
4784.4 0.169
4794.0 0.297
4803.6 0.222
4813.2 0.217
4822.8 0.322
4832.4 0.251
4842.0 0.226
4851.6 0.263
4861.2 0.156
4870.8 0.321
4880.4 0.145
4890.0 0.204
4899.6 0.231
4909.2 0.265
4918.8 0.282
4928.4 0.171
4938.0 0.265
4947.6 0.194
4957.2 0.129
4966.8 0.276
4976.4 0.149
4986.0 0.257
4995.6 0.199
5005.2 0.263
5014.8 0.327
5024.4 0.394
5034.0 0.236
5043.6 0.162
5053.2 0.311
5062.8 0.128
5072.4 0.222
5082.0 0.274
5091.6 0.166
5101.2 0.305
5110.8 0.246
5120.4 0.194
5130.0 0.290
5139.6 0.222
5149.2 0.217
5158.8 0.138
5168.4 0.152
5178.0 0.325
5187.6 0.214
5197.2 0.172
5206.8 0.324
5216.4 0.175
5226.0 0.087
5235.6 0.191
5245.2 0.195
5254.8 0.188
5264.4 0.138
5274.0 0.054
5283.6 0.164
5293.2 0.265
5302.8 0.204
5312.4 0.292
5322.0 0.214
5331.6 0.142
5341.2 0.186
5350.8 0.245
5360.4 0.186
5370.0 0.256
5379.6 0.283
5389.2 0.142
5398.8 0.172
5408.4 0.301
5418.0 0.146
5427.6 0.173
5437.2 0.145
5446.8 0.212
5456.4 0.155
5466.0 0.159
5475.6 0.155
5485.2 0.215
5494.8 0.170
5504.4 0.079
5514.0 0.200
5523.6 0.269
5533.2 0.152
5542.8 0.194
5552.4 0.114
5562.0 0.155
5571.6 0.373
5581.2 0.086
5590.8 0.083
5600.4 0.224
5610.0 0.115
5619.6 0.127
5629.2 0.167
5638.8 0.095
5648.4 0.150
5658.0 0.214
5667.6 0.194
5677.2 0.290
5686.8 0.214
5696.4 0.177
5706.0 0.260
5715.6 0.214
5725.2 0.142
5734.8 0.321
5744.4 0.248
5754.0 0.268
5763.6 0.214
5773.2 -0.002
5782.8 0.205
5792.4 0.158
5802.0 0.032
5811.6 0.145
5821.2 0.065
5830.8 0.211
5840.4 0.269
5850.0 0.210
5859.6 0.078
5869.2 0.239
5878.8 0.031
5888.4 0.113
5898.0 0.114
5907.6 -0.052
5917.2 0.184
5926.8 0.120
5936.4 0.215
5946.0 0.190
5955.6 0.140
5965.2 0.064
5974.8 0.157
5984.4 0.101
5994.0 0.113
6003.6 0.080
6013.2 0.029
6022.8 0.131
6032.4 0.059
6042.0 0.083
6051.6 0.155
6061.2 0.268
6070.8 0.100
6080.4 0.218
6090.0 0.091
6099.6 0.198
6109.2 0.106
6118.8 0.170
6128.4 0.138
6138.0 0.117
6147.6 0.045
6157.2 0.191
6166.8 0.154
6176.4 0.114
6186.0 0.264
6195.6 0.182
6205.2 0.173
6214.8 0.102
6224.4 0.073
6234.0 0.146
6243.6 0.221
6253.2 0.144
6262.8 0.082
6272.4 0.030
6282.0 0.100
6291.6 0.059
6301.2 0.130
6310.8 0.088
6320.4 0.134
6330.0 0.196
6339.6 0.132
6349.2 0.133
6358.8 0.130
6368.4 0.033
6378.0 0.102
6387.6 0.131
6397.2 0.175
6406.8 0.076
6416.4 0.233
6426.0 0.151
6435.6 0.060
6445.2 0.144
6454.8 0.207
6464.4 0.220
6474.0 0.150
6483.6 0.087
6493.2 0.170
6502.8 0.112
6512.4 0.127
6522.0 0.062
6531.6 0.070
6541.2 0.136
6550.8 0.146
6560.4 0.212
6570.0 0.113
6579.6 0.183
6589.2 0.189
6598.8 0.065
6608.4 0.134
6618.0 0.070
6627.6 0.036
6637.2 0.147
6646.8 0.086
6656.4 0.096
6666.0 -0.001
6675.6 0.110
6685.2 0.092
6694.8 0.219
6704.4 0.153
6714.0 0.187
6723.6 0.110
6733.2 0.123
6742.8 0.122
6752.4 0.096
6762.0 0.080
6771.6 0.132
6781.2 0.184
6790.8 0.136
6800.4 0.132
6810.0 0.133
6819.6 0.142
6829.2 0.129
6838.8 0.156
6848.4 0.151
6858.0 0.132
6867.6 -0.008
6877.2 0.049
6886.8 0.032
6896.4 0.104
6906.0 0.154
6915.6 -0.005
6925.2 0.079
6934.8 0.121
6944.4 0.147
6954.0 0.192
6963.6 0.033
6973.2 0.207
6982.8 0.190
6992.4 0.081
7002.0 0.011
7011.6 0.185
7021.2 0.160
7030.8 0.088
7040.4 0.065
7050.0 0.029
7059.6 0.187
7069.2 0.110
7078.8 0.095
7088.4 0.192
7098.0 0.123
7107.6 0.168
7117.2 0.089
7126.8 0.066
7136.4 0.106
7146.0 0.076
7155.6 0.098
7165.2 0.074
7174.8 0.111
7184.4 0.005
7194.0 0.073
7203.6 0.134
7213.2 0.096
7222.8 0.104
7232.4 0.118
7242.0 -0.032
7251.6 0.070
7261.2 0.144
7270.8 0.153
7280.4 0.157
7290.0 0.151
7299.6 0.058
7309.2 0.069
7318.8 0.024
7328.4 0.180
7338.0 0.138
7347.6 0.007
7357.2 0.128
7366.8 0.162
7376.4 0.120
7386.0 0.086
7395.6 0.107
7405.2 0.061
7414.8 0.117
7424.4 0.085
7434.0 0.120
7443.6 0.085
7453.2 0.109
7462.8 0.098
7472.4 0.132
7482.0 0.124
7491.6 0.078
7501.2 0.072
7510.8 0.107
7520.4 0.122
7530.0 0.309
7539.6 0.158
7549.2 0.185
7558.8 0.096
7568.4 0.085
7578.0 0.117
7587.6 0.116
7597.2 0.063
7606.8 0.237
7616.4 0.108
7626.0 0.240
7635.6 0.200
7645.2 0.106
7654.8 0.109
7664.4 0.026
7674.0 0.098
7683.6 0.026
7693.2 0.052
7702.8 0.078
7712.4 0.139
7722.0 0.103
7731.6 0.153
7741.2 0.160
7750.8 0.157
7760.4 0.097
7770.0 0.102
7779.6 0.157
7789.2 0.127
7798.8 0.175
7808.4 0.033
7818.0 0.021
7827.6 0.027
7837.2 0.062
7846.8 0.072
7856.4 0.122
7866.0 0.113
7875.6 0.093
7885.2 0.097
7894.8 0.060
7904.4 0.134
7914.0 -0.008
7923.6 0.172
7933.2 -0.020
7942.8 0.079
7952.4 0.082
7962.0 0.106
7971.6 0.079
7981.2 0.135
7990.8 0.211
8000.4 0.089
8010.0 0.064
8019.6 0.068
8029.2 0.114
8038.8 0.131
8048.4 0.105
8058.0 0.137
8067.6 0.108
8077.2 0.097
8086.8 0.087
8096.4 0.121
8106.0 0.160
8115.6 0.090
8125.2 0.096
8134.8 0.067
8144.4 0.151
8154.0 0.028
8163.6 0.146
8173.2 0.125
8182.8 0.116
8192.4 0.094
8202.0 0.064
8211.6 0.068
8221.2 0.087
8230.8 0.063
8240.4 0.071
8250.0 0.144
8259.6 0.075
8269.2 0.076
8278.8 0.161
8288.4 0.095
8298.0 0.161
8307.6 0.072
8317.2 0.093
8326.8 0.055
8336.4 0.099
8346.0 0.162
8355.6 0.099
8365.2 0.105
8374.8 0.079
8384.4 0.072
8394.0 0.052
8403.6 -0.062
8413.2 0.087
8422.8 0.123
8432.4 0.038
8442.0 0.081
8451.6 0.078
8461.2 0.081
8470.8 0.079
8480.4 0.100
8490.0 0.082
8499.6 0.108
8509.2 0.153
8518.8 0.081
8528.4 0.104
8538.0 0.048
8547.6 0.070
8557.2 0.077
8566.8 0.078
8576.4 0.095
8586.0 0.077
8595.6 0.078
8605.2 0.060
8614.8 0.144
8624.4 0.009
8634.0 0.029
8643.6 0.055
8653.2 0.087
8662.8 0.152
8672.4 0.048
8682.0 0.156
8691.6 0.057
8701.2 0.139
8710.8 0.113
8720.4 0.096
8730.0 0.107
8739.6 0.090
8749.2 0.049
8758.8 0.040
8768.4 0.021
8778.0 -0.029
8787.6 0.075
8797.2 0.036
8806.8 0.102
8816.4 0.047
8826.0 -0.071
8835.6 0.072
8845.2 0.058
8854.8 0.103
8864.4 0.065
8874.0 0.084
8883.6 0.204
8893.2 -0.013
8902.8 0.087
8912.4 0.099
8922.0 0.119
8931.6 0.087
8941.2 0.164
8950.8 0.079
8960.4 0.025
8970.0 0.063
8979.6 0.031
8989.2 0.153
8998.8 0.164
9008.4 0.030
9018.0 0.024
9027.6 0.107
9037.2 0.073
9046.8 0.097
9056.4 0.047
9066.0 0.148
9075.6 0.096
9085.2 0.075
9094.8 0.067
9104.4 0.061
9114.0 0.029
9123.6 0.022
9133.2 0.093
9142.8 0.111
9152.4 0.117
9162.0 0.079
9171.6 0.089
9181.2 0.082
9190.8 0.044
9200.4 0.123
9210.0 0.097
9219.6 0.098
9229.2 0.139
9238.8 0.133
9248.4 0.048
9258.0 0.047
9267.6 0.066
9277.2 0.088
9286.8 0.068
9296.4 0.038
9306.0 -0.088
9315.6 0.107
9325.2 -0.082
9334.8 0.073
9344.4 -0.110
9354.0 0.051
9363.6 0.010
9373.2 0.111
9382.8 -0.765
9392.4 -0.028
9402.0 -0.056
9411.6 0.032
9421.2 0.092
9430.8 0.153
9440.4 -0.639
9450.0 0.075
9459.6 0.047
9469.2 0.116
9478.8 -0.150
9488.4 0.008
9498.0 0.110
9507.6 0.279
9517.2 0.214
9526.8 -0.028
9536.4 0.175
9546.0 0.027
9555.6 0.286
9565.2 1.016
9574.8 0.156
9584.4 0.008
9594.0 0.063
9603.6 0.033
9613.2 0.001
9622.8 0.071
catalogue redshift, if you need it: 1.565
